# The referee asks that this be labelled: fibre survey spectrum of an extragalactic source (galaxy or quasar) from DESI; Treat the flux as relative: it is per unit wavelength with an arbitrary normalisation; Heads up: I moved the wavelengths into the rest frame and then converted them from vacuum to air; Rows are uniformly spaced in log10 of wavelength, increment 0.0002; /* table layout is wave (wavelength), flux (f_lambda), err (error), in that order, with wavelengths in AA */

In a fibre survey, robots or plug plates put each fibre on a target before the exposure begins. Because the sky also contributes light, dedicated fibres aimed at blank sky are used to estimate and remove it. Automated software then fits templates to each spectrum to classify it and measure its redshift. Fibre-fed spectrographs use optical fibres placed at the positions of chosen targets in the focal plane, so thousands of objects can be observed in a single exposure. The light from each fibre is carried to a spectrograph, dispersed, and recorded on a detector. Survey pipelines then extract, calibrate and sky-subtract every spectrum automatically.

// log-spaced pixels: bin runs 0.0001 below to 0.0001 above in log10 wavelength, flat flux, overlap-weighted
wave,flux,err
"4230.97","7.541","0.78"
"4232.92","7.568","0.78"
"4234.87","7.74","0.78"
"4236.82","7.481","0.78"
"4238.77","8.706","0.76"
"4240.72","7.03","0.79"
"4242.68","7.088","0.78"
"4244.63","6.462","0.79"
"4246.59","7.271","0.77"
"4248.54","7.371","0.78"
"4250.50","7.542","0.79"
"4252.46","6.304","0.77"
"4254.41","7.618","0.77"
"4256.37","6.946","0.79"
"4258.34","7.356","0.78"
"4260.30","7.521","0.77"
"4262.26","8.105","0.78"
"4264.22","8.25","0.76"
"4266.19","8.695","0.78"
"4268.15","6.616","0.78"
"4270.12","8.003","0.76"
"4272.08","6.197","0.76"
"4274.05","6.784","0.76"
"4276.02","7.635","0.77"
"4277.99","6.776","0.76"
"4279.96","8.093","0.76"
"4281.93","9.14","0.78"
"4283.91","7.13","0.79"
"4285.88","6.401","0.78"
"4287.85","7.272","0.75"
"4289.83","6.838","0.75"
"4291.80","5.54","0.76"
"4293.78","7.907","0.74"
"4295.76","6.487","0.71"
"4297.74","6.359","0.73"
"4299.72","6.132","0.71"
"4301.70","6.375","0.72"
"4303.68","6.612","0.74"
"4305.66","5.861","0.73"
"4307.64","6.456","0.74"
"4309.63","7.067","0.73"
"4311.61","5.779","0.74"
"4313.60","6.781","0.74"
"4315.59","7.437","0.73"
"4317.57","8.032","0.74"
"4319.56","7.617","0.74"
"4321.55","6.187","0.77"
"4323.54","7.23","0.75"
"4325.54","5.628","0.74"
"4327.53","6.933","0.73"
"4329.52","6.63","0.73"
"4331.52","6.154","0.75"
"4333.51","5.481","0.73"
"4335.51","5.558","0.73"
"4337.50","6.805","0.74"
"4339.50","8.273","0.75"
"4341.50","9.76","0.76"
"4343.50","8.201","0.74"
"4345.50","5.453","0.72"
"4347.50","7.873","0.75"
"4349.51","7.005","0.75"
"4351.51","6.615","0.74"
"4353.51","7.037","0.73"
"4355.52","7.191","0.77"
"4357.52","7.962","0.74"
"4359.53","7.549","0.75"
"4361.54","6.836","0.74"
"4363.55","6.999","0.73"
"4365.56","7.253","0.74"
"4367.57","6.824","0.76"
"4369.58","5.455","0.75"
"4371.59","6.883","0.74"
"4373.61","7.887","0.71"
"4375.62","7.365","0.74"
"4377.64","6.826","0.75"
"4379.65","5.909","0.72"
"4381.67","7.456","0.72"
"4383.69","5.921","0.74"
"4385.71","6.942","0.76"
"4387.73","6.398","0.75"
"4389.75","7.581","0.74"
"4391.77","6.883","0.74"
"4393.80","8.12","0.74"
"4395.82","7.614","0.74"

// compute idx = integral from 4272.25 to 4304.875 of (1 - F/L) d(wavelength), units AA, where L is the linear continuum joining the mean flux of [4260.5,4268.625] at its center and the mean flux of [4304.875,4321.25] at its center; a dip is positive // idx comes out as 2.1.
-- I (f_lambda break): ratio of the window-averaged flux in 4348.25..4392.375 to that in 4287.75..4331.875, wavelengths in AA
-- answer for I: 1.0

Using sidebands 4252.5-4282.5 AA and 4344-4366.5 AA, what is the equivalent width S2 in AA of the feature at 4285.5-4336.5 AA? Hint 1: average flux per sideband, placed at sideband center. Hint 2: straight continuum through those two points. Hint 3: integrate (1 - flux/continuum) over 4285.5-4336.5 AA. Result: 5.18 AA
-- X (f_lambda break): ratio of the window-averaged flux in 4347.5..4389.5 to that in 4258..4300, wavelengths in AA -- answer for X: 0.96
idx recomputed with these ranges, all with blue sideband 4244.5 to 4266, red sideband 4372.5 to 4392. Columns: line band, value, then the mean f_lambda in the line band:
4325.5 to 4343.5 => 0.41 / 6.95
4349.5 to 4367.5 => -0.36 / 7.15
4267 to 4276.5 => 0.40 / 7.05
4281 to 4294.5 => 0.27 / 7.15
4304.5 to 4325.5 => 1.16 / 6.79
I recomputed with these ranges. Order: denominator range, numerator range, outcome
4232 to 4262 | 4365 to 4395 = 0.94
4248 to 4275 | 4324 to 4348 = 0.93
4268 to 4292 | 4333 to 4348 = 1.00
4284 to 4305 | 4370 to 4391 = 1.04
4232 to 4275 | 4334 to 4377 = 0.97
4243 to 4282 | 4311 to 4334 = 0.91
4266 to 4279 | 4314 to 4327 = 0.98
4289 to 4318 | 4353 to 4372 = 1.06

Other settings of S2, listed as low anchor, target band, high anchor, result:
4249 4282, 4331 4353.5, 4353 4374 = 0.3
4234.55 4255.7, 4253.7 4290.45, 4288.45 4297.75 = -2.6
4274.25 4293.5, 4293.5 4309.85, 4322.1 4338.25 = 0.8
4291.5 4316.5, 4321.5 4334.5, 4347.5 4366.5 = 1.0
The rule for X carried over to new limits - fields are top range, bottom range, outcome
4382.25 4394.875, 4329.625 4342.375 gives 1.01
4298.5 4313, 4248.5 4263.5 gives 0.86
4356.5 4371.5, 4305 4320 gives 1.02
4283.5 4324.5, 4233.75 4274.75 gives 0.91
